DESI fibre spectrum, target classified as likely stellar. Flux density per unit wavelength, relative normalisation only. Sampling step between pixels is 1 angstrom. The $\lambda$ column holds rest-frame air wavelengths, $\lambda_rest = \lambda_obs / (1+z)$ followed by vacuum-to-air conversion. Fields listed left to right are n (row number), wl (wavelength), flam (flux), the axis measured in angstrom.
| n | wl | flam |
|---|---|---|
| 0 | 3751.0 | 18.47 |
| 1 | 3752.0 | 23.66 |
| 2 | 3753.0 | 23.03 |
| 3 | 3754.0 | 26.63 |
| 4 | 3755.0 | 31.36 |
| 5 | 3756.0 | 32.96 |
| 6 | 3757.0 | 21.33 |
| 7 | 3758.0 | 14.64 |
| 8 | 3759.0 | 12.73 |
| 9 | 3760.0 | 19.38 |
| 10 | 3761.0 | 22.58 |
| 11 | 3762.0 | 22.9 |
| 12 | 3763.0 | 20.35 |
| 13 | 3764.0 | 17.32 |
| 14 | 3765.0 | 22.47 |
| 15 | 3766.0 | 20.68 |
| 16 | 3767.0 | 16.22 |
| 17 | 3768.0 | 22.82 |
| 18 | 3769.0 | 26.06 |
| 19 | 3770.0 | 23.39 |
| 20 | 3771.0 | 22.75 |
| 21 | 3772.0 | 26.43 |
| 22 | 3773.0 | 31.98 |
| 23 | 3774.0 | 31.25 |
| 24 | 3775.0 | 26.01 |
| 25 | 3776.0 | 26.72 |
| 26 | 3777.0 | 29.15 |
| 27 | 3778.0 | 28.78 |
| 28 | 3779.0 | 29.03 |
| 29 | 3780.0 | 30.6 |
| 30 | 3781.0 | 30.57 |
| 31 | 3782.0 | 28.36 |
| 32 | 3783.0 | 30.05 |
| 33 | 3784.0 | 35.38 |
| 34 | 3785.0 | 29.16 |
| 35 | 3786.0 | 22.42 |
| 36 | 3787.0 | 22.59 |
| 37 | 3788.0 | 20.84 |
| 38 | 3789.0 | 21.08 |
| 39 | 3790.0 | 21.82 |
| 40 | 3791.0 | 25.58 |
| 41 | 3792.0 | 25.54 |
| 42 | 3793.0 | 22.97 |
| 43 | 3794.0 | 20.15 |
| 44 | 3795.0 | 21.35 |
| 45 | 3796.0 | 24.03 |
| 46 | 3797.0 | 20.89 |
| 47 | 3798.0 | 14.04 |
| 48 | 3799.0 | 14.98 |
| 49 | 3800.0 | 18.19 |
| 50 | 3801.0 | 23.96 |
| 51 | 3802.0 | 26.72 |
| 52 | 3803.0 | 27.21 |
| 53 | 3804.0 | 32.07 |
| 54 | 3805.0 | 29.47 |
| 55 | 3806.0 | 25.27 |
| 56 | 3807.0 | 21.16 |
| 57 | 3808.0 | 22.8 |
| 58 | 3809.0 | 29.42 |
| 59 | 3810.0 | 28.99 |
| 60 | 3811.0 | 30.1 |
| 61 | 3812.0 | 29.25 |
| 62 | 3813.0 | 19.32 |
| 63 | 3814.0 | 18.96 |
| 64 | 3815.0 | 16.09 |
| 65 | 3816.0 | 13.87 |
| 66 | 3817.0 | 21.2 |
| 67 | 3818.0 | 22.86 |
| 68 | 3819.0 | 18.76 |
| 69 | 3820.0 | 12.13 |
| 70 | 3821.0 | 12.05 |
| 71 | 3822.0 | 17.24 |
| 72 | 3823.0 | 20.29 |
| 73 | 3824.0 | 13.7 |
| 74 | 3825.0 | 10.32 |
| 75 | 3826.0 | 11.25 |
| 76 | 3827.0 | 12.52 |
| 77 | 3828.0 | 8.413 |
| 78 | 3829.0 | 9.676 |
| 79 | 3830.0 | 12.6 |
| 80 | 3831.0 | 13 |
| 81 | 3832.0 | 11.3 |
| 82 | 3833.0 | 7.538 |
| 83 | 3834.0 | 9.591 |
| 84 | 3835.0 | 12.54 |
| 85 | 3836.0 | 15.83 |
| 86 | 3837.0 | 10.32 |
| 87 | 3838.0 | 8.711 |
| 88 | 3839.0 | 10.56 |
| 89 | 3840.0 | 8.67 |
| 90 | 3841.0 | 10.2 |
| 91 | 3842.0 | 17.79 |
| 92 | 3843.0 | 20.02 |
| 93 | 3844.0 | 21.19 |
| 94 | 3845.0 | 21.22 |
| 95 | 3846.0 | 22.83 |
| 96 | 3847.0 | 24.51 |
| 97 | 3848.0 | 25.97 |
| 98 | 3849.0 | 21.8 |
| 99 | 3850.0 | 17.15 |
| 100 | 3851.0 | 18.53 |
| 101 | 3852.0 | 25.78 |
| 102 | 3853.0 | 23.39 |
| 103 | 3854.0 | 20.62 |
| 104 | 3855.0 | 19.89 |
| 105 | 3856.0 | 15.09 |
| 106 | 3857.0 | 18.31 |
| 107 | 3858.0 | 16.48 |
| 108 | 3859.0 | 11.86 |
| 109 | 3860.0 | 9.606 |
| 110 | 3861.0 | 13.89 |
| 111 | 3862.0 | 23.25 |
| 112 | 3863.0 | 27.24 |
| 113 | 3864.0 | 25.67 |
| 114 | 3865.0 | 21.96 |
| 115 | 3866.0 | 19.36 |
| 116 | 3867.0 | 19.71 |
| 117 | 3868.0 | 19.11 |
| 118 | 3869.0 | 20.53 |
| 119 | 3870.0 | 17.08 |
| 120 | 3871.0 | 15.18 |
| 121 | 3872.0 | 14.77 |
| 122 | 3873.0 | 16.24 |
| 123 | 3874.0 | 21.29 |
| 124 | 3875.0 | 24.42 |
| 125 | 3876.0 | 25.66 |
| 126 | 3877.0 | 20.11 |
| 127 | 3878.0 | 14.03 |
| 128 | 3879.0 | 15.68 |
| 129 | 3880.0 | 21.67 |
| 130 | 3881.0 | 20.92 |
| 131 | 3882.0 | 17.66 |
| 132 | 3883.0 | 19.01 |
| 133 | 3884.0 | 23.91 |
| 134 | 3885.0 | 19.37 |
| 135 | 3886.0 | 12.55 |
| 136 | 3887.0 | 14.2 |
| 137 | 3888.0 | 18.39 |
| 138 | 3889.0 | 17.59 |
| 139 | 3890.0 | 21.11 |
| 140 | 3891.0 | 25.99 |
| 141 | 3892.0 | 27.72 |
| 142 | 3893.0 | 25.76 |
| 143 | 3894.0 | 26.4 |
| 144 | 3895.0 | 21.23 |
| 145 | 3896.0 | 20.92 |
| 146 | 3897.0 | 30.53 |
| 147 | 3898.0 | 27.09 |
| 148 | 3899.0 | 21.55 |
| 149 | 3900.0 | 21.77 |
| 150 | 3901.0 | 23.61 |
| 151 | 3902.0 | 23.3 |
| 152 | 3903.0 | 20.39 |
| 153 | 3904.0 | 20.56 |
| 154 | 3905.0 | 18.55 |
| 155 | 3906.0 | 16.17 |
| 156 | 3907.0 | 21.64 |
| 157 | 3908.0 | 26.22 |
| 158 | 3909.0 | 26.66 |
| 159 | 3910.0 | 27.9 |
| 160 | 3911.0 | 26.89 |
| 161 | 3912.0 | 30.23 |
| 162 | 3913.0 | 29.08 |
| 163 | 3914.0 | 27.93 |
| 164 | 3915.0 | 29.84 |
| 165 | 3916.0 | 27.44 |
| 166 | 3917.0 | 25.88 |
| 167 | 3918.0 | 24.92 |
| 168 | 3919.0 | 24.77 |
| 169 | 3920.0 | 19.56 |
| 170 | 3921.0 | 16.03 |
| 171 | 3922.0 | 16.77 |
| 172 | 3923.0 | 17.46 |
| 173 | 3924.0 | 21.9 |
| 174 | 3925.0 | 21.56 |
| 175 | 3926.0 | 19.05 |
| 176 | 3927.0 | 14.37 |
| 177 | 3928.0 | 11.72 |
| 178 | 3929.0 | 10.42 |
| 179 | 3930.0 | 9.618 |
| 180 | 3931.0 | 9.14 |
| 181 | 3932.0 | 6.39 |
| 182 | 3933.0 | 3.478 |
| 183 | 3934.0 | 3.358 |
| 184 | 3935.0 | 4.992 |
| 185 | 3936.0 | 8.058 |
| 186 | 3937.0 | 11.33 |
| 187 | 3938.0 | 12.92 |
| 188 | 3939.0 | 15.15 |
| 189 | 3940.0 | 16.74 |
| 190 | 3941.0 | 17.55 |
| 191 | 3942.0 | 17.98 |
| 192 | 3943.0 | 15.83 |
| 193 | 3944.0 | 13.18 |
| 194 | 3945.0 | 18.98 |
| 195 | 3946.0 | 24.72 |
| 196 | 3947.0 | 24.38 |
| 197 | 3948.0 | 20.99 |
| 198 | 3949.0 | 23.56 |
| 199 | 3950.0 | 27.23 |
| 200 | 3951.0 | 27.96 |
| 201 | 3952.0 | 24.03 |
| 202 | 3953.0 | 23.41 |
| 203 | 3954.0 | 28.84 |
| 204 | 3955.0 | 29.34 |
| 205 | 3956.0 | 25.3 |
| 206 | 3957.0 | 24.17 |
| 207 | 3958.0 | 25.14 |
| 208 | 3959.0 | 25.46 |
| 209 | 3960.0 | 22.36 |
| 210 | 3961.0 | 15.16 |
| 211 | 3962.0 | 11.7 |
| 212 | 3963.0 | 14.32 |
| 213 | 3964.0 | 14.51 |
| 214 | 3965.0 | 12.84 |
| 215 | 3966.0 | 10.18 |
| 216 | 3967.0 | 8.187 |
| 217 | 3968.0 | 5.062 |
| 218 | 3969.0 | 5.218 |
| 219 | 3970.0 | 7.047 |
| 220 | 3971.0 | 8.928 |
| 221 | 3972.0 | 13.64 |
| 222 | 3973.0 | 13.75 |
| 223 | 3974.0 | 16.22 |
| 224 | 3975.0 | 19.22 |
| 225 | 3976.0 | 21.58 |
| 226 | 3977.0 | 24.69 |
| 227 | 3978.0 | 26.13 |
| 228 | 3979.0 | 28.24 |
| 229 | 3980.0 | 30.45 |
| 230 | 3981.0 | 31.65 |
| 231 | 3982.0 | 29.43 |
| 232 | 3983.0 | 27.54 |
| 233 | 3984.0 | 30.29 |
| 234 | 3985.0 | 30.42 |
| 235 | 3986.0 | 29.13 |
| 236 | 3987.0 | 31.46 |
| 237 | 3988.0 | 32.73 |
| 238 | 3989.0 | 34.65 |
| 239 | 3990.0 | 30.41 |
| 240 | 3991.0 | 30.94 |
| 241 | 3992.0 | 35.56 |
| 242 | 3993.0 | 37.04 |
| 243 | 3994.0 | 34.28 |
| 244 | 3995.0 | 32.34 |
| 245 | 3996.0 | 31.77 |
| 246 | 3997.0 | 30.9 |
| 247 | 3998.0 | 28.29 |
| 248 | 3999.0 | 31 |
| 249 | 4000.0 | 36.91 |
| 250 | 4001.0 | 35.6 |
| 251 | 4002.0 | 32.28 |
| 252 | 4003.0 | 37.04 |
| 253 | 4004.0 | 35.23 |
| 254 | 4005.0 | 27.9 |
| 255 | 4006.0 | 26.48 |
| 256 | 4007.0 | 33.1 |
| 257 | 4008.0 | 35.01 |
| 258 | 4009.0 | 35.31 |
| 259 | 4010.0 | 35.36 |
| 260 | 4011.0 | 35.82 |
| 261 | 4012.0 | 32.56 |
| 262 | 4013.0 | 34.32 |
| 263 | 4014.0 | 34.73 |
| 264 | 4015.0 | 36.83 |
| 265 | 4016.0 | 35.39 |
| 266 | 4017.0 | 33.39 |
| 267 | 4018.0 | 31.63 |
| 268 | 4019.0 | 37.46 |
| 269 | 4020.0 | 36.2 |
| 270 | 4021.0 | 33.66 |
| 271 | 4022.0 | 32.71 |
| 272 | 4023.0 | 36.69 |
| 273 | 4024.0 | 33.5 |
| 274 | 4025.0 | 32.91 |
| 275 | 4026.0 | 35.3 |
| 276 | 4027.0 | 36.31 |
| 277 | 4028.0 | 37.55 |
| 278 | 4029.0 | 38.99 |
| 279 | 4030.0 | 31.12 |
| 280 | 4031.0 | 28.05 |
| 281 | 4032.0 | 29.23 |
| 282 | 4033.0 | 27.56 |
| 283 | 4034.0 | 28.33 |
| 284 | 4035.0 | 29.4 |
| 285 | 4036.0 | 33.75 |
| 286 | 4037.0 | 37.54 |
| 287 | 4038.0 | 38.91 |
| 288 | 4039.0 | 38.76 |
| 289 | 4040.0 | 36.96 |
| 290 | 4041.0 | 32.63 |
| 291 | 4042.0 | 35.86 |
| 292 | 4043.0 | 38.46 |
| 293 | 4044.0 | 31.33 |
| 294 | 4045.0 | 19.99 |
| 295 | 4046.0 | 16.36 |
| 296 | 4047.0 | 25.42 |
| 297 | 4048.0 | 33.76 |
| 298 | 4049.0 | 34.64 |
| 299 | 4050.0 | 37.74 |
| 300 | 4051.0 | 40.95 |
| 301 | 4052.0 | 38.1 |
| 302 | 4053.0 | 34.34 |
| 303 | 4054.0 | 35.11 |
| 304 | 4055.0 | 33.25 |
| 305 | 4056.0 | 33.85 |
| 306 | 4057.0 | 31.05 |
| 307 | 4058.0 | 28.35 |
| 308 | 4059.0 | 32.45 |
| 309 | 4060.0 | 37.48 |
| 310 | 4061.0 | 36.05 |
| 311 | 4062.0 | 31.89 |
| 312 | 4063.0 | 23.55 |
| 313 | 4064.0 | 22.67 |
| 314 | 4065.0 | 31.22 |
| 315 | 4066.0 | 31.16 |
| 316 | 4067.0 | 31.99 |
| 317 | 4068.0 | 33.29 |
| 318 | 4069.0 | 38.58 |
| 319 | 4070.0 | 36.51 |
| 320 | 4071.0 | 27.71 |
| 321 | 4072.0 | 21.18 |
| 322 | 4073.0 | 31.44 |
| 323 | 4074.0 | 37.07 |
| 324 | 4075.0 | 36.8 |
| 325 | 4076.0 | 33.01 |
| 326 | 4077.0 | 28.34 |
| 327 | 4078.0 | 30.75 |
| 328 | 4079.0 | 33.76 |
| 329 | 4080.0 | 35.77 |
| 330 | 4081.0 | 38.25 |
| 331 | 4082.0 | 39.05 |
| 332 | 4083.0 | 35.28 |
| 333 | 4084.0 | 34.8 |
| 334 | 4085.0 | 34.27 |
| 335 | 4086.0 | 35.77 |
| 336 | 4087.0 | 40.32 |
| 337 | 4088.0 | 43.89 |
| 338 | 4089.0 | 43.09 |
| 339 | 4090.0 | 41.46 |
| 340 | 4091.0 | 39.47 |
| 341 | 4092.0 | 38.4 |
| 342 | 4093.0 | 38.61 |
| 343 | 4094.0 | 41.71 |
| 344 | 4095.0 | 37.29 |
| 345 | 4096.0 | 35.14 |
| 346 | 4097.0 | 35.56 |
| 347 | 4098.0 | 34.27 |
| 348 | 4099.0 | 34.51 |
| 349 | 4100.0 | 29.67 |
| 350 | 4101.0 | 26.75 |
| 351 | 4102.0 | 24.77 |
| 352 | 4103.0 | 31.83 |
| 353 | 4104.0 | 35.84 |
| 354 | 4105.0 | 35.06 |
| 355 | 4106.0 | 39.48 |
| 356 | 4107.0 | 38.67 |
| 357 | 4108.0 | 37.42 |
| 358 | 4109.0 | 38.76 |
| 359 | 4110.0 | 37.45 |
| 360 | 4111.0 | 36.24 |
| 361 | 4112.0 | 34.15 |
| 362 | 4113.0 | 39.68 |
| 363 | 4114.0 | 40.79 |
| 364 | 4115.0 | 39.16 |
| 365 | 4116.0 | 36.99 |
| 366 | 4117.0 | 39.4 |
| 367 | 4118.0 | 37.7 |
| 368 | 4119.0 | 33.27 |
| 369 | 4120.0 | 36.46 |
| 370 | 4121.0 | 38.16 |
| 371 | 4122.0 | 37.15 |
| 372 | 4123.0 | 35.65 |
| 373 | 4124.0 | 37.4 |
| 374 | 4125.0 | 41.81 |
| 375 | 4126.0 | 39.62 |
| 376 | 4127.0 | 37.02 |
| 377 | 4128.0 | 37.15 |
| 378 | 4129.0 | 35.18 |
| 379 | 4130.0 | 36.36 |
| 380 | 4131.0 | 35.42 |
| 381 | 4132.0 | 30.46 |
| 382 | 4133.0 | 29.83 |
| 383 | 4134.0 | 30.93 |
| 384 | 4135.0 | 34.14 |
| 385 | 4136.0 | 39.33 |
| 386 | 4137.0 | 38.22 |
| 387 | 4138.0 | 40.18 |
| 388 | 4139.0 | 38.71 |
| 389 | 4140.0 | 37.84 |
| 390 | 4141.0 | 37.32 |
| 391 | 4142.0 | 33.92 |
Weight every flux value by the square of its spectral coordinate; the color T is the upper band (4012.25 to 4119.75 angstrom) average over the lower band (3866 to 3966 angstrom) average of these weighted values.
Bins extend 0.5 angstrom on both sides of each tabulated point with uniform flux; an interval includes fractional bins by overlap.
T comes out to 1.9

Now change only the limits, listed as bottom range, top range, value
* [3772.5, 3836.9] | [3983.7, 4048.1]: 1.72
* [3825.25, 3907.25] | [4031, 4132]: 2.08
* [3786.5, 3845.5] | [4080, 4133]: 2.30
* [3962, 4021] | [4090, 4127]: 1.41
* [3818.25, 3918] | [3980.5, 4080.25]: 1.84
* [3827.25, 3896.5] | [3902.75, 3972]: 1.05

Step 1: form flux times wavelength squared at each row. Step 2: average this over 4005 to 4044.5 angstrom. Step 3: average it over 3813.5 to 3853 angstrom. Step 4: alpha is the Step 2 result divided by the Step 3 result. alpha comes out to 2.39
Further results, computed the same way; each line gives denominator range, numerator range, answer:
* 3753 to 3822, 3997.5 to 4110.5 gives 1.65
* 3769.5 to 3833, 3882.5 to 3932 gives 1.02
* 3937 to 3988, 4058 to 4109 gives 1.79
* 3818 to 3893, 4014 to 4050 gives 2.07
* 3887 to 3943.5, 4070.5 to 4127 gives 2.02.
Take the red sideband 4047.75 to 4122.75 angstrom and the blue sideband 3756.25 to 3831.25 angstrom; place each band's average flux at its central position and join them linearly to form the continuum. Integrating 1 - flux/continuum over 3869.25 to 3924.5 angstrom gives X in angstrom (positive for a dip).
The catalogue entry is 9.94 angstrom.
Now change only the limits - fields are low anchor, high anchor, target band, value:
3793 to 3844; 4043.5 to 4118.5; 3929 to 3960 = 9.6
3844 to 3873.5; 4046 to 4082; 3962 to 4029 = 0.4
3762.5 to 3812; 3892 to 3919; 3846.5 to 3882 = 7.5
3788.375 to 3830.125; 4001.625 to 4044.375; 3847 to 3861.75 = 2.8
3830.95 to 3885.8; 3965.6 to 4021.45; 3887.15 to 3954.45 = 7.0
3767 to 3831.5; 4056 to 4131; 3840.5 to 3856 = 2.5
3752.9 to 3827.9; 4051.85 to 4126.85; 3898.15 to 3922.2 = 3.4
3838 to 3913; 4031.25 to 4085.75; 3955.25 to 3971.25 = 6.8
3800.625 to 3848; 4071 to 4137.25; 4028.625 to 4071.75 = 0.1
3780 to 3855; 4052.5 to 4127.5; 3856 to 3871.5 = 2.8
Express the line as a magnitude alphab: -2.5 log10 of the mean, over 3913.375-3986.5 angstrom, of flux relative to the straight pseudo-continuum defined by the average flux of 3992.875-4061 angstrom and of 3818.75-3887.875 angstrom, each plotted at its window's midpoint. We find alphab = 0.35 mag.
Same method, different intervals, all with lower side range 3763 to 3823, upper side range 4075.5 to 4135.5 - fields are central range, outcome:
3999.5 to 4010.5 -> -0.050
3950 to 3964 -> 0.309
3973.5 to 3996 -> 0.072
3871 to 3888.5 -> 0.403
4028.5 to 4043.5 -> -0.010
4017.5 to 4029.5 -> -0.075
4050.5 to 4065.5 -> 0.050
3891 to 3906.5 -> 0.203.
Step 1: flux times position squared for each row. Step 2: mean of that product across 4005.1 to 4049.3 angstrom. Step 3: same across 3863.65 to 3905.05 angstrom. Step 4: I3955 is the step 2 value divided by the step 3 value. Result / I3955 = 1.71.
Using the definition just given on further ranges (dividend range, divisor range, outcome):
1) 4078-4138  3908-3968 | 2.10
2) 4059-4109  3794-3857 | 2.13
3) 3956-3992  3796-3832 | 1.21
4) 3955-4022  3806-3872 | 1.66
